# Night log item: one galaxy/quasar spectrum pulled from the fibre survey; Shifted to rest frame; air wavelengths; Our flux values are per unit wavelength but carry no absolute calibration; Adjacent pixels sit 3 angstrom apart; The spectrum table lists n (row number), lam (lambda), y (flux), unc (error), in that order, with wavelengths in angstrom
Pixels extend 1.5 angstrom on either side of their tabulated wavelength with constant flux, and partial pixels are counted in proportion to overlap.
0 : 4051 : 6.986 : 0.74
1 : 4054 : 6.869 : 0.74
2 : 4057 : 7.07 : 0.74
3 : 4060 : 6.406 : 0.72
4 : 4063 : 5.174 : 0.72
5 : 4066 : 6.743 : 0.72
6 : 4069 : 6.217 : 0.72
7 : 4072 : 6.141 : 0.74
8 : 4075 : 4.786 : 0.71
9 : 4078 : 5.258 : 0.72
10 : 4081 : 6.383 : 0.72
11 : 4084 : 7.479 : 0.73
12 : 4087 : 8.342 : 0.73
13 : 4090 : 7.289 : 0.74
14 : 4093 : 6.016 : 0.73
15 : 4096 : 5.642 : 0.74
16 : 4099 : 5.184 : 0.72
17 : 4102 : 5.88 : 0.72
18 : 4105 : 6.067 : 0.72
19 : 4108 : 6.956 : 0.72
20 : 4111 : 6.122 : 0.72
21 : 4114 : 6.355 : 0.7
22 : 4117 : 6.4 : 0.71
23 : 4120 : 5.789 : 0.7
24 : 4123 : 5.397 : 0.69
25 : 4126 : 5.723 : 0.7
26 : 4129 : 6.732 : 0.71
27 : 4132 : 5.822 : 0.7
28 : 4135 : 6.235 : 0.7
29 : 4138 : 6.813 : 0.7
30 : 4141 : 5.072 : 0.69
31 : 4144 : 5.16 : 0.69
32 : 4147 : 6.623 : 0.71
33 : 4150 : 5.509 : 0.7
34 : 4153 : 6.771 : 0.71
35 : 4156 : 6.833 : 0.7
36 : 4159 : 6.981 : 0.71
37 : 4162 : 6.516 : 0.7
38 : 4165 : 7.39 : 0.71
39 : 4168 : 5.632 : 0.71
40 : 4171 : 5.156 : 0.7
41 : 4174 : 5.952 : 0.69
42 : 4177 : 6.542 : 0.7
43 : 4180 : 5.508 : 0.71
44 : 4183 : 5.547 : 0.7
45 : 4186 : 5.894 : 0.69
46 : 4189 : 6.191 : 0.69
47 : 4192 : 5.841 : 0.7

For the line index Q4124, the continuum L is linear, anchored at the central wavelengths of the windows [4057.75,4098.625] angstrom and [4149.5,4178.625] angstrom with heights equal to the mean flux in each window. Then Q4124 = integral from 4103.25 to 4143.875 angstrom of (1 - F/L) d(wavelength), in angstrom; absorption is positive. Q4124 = 1.5 angstrom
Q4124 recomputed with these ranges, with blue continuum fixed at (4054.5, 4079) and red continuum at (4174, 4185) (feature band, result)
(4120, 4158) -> -0.8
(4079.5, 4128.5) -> -2.8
